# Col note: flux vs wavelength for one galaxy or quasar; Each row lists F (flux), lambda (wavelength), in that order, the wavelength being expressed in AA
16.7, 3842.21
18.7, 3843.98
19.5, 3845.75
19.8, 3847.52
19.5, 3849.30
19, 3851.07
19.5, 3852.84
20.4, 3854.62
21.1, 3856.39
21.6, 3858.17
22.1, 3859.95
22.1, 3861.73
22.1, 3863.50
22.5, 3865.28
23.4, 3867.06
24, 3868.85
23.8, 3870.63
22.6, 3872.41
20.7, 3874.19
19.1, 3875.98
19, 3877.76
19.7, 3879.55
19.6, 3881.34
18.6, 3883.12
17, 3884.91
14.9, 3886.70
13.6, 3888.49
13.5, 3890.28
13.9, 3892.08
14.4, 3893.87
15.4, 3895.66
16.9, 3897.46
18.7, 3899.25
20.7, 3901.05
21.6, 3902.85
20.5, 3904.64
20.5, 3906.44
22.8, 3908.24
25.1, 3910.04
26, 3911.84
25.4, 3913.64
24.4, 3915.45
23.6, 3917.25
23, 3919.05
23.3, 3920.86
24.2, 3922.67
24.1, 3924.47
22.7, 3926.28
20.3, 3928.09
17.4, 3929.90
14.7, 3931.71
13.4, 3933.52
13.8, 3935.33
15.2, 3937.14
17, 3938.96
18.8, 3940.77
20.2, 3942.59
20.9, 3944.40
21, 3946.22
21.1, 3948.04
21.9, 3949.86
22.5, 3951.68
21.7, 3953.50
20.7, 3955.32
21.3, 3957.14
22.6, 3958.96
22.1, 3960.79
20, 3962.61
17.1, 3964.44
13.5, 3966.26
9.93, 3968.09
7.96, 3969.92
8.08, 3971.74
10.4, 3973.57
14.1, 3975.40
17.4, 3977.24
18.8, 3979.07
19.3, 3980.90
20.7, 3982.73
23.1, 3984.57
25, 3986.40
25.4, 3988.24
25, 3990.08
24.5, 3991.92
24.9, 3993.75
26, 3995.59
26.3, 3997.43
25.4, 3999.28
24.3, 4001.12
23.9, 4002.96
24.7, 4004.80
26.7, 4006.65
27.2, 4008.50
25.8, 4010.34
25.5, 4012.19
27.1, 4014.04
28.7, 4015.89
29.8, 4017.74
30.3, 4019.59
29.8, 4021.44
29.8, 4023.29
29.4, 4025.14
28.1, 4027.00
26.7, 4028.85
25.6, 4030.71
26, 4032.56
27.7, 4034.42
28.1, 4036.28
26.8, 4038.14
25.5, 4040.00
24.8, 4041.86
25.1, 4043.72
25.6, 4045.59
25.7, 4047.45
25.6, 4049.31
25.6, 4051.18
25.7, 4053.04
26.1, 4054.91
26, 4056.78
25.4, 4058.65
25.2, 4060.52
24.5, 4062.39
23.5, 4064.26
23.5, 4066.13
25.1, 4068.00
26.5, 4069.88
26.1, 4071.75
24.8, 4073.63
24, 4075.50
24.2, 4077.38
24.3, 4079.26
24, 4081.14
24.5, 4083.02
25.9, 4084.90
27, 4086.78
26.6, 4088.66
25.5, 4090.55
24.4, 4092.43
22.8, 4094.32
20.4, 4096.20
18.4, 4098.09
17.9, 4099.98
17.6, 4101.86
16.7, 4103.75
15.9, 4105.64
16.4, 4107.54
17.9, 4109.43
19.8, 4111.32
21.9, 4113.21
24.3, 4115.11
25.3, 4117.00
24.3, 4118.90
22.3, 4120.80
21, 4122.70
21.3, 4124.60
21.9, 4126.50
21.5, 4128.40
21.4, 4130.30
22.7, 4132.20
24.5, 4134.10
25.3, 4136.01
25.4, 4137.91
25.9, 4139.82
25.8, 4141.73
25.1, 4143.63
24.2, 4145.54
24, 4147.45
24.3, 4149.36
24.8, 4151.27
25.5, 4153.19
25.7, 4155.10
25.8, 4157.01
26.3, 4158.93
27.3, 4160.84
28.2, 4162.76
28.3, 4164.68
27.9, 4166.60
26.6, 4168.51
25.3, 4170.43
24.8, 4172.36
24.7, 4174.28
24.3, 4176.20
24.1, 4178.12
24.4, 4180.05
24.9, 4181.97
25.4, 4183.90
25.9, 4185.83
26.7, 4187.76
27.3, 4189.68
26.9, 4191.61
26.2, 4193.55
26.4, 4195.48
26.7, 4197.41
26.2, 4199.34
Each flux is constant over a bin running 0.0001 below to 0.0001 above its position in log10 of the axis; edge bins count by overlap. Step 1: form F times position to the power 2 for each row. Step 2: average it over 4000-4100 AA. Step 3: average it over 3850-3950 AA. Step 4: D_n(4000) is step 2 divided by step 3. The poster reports 1.38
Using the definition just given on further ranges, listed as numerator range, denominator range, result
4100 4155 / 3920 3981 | 1.35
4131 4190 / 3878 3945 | 1.49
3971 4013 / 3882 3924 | 1.17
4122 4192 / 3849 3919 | 1.41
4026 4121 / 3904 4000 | 1.25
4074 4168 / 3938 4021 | 1.16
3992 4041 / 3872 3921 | 1.45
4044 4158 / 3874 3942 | 1.34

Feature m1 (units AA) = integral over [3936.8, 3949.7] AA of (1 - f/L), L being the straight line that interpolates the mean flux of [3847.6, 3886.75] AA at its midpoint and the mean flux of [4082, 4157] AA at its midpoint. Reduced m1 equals 1.09 AA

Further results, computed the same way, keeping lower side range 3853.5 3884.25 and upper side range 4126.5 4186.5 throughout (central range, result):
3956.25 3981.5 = 7.5 AA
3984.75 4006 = -1.9 AA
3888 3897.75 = 3.2 AA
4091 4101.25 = 1.4 AA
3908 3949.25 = 2.4 AA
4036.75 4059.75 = -2.0 AA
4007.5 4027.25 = -4.3 AA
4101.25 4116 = 3.4 AA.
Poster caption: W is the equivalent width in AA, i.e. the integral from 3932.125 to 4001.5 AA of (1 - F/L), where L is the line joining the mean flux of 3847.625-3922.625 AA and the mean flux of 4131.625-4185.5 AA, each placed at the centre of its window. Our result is 7.90 AA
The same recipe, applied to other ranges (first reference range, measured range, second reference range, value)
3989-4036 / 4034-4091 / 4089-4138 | -3.1 AA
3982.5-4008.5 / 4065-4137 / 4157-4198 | 8.5 AA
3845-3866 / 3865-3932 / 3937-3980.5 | -3.0 AA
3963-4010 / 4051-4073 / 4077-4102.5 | -2.8 AA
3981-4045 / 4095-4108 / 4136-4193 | 4.1 AA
